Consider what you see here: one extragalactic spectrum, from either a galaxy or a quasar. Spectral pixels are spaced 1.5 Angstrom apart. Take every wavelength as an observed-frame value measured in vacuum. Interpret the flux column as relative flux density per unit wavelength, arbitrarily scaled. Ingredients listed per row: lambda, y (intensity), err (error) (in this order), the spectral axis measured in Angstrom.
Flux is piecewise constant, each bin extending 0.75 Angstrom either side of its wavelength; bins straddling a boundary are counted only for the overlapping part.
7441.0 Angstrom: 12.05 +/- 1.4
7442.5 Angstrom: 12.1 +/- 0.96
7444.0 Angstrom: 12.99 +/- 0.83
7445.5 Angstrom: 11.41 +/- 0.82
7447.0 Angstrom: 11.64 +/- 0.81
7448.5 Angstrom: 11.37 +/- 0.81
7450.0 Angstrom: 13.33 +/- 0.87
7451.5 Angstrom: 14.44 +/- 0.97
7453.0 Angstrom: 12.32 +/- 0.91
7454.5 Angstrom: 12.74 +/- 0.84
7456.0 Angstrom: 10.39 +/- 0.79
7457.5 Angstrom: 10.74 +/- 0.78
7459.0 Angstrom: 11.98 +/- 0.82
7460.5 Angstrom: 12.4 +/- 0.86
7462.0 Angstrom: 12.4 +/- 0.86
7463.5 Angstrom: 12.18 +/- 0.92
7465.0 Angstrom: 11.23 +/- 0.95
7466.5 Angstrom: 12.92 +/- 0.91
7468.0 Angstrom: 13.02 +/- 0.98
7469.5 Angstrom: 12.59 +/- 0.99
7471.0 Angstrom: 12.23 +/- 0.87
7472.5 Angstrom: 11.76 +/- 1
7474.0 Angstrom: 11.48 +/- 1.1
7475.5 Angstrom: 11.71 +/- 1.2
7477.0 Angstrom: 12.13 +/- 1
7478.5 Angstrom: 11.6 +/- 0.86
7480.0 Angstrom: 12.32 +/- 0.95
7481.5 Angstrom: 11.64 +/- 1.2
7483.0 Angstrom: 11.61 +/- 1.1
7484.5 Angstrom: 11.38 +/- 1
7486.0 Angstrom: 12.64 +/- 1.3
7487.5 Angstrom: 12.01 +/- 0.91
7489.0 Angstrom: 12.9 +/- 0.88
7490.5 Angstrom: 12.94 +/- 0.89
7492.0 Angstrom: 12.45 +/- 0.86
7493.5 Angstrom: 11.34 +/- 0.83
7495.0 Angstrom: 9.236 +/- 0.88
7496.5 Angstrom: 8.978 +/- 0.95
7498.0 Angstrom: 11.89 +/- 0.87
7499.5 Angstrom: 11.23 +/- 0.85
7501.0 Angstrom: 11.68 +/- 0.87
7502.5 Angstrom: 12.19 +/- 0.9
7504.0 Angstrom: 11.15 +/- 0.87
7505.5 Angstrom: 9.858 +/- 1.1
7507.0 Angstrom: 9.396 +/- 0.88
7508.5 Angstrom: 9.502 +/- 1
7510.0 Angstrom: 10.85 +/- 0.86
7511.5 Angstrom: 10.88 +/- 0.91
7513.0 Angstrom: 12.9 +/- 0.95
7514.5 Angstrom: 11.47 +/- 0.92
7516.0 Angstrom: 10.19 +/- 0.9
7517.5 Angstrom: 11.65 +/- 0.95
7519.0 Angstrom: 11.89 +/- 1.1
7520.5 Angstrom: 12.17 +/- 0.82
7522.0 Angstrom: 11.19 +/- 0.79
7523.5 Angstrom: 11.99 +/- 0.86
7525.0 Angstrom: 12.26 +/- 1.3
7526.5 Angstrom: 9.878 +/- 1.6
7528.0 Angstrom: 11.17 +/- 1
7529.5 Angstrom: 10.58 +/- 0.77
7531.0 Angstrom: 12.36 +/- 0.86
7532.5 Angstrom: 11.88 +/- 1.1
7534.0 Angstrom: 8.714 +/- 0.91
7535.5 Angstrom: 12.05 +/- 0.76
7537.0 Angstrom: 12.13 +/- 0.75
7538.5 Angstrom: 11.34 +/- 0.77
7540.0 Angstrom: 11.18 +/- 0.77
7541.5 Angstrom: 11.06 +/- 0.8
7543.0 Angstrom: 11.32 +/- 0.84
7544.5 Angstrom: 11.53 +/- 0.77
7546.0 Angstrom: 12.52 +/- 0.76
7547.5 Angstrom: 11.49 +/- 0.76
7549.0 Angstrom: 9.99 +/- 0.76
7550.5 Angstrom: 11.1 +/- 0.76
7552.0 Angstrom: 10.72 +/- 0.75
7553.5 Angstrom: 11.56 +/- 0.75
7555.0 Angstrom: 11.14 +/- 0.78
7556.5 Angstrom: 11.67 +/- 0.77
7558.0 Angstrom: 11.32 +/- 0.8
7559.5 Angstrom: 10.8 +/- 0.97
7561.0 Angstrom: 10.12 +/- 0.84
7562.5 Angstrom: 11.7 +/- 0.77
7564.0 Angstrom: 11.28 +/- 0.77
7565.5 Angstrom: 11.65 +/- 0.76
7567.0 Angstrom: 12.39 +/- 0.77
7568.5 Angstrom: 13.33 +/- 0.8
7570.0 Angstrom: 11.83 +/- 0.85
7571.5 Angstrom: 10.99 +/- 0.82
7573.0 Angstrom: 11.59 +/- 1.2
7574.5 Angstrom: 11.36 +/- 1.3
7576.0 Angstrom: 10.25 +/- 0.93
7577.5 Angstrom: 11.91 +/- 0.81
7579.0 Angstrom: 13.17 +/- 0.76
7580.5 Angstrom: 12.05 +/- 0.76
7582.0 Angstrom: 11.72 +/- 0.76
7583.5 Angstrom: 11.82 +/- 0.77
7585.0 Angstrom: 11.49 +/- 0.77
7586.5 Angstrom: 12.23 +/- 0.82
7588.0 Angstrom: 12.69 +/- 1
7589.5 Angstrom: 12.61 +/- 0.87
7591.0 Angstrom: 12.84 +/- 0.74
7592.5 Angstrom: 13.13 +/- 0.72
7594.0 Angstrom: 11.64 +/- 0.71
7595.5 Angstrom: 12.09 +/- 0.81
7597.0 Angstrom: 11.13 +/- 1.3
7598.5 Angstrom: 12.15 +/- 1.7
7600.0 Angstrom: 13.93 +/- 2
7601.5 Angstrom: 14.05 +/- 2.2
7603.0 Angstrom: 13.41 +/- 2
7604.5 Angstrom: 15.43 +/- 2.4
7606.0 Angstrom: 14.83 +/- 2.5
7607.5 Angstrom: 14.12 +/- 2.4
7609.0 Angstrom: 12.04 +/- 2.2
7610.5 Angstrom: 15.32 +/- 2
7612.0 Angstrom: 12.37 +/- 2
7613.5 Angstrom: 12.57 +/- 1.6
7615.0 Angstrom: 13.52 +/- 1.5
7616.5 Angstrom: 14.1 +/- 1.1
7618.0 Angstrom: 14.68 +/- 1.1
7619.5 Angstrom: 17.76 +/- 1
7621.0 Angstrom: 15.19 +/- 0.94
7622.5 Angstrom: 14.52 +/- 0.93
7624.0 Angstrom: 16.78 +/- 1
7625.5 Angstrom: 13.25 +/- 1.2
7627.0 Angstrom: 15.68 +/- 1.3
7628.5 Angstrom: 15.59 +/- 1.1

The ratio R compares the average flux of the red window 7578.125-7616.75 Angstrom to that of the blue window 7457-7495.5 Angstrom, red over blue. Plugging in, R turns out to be 1.08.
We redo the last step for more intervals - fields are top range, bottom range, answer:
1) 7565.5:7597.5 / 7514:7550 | 1.06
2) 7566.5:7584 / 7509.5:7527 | 1.03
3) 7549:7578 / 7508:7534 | 1.01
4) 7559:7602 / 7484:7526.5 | 1.06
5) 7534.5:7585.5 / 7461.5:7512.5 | 0.99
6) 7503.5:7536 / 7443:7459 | 0.91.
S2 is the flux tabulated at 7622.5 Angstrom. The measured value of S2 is 14.52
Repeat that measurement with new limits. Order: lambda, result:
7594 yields 11.64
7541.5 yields 11.06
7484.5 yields 11.38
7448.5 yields 11.37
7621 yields 15.19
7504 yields 11.15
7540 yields 11.18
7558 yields 11.32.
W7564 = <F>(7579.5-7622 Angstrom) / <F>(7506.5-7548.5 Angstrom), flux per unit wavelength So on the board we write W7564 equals 1.18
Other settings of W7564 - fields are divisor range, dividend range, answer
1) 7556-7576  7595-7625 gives 1.22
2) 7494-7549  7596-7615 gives 1.21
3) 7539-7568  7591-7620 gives 1.20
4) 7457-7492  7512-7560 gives 0.94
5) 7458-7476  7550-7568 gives 0.93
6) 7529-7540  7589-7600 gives 1.09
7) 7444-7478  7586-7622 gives 1.11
